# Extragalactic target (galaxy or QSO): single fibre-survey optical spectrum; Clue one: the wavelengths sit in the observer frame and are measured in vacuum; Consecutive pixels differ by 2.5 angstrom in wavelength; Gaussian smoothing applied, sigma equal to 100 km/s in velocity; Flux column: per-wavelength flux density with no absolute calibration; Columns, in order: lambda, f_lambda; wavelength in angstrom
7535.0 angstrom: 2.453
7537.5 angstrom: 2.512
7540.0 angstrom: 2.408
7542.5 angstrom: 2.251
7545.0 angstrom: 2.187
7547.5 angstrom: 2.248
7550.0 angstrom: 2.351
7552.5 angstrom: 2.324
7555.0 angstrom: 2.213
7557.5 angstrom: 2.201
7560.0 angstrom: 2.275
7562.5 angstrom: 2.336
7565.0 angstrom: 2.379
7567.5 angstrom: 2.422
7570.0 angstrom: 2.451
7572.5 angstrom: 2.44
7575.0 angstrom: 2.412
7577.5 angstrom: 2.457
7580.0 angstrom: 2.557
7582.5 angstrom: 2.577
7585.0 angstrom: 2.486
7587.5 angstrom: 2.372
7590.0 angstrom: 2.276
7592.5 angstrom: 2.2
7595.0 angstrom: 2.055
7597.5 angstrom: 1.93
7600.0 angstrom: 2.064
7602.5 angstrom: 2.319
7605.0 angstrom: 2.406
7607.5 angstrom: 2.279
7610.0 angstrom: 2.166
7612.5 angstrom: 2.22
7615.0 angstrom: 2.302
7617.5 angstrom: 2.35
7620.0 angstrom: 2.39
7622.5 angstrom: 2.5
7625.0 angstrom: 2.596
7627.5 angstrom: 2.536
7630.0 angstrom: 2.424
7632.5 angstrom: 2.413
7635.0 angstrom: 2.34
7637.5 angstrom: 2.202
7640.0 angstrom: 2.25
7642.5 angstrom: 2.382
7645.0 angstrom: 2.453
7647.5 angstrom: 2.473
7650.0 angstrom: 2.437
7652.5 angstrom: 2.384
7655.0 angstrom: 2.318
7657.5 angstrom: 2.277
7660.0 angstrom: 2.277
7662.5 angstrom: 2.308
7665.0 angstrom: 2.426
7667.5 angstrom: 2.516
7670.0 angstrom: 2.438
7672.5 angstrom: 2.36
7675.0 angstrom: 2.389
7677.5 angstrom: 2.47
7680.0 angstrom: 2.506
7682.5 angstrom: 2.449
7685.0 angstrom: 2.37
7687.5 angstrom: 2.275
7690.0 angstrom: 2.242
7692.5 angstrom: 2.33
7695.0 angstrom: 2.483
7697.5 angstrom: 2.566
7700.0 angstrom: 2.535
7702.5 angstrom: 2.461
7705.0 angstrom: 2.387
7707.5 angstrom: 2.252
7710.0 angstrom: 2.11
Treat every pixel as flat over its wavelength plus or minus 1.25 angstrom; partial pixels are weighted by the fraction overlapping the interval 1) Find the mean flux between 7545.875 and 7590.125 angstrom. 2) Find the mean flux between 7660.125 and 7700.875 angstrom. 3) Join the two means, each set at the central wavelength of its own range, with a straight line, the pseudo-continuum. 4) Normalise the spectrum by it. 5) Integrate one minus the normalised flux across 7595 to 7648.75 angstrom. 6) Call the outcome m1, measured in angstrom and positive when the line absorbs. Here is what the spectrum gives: 1.5 angstrom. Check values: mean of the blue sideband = 2.38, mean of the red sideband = 2.41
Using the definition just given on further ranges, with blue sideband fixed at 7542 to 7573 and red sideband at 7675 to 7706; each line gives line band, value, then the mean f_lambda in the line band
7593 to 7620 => 1.6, 2.22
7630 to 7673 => 0.4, 2.37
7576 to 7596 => -0.4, 2.38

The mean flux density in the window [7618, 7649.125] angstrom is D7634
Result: 2.41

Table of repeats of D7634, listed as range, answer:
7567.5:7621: 2.32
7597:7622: 2.26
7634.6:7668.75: 2.36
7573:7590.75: 2.45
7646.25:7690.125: 2.39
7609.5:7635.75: 2.39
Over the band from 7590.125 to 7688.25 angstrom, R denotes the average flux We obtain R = 2.34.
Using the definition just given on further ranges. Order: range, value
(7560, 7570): 2.38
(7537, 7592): 2.37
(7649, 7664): 2.33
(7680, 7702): 2.41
